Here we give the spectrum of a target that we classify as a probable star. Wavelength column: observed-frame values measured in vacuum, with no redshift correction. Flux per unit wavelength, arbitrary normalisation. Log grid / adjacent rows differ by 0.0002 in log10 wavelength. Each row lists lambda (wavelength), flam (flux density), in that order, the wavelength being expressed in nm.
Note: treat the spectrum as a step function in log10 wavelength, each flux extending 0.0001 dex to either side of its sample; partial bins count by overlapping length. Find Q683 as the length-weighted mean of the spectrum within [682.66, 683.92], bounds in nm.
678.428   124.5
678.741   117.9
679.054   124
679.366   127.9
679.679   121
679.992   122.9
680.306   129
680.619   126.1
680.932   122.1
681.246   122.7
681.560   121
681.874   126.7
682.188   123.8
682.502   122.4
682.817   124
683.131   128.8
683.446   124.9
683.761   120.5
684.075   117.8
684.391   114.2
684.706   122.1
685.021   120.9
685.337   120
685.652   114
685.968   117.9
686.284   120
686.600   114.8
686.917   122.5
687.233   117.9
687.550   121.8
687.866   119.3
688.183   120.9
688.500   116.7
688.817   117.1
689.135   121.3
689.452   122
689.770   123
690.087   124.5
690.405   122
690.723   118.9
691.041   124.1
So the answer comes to 125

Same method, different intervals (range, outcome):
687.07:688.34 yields 120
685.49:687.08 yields 118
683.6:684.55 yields 118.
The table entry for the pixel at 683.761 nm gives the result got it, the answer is 120.5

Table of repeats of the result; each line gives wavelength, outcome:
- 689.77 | 123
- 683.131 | 128.8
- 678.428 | 124.5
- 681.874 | 126.7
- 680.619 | 126.1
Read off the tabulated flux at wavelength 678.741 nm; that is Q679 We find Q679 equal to 117.9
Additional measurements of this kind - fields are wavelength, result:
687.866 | 119.3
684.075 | 117.8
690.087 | 124.5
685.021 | 120.9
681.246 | 122.7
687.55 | 121.8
